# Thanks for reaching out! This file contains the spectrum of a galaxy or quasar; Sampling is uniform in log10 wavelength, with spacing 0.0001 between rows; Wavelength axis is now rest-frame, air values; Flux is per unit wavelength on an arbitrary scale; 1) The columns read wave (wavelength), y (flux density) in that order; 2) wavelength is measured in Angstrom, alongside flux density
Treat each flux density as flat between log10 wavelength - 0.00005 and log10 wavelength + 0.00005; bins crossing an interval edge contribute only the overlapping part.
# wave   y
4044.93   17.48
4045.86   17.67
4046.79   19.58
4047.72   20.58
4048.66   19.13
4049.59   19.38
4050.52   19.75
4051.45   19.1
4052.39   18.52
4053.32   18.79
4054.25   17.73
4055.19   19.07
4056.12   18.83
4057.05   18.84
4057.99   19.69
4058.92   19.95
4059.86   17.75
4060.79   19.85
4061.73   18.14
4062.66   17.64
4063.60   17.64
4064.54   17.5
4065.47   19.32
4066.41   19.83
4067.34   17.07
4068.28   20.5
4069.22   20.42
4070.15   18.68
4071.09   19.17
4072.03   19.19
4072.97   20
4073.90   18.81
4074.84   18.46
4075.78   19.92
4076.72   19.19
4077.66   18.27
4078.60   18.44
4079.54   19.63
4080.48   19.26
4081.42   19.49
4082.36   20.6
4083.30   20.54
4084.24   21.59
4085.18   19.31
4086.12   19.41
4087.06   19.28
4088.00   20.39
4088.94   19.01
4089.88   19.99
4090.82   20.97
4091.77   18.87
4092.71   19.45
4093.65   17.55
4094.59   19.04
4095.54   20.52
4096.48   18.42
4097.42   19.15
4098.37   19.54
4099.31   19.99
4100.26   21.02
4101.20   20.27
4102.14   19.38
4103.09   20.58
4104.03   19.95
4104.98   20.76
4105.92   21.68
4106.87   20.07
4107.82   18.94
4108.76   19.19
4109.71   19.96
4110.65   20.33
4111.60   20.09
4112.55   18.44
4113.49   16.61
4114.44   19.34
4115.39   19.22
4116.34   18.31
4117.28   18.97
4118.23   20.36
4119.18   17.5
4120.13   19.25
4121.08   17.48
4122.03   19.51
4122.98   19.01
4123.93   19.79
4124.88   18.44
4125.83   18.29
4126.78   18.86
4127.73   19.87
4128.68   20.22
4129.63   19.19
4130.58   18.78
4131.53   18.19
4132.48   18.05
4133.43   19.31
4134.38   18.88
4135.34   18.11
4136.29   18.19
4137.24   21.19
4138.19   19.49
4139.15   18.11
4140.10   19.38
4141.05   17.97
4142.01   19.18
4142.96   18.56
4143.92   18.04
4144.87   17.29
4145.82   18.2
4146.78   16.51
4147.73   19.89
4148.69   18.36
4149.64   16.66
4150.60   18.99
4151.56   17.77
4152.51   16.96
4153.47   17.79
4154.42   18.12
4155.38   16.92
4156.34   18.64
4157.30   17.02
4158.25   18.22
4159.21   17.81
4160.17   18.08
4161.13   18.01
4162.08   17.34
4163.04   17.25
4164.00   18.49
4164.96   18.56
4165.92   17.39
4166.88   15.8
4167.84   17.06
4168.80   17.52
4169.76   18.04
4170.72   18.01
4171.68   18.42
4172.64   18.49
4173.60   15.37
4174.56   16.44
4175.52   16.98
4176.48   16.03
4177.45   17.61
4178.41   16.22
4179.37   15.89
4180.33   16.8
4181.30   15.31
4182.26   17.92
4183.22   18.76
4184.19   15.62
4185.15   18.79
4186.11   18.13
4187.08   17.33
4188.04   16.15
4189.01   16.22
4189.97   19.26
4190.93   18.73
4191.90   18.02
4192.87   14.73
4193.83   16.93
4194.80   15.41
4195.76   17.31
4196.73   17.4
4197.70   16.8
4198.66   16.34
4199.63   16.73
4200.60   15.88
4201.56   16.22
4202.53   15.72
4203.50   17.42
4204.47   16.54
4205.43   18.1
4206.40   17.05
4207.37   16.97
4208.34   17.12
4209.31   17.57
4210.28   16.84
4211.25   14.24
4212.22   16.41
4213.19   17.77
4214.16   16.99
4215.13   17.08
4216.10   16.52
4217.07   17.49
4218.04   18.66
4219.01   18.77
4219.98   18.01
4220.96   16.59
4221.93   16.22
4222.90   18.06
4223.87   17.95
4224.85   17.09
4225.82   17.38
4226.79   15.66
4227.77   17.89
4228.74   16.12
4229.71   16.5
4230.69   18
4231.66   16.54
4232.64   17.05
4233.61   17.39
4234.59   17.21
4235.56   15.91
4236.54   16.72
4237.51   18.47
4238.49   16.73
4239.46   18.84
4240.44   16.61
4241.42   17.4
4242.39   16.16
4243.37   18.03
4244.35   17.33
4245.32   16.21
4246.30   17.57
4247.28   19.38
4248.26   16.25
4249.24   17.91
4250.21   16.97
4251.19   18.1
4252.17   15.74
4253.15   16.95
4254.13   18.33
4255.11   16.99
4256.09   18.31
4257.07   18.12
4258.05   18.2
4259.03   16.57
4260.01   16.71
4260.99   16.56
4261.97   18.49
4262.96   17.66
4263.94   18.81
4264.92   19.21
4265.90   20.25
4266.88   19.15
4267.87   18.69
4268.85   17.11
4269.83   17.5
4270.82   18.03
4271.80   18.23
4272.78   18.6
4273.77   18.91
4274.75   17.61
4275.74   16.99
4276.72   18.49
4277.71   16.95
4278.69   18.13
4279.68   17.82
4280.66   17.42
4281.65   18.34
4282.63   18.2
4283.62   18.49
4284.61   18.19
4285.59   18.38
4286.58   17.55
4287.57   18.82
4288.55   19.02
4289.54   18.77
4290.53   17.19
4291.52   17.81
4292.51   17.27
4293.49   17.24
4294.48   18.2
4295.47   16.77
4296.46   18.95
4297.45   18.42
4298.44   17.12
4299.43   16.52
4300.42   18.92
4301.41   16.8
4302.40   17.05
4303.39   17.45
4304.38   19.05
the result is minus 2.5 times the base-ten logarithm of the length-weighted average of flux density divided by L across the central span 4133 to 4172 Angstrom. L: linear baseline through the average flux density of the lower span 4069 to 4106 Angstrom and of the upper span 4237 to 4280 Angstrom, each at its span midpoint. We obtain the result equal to 0.05 mag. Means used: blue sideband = 19.6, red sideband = 17.8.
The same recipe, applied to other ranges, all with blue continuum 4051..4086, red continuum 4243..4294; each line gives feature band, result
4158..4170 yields 0.05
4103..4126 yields -0.03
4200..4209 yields 0.09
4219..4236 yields 0.06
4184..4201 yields 0.08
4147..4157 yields 0.04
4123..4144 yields -0.01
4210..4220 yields 0.07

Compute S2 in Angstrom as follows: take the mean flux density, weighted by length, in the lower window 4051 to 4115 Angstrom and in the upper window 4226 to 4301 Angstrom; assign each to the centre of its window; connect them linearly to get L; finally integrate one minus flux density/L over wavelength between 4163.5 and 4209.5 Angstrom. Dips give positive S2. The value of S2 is 3.29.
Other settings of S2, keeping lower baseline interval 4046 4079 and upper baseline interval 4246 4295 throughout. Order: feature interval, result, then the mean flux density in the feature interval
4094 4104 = -0.5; 19.8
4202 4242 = 2.3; 17.1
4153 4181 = 1.6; 17.4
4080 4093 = -0.7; 19.9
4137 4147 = 0.0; 18.5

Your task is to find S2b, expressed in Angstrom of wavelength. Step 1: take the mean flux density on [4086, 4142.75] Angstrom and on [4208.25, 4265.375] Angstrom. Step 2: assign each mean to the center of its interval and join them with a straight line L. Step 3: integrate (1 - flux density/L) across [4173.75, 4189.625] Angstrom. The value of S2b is 1.1 Angstrom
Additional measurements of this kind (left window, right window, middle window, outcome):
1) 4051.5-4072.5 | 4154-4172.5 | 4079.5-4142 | -3.65 Angstrom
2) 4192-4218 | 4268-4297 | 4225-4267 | -0.10 Angstrom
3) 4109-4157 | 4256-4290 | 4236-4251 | 0.70 Angstrom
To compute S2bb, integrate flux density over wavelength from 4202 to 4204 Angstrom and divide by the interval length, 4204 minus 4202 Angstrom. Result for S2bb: 16.5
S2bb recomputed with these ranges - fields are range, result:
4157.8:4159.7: 18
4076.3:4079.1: 18.6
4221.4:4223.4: 17.2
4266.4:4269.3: 18.3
